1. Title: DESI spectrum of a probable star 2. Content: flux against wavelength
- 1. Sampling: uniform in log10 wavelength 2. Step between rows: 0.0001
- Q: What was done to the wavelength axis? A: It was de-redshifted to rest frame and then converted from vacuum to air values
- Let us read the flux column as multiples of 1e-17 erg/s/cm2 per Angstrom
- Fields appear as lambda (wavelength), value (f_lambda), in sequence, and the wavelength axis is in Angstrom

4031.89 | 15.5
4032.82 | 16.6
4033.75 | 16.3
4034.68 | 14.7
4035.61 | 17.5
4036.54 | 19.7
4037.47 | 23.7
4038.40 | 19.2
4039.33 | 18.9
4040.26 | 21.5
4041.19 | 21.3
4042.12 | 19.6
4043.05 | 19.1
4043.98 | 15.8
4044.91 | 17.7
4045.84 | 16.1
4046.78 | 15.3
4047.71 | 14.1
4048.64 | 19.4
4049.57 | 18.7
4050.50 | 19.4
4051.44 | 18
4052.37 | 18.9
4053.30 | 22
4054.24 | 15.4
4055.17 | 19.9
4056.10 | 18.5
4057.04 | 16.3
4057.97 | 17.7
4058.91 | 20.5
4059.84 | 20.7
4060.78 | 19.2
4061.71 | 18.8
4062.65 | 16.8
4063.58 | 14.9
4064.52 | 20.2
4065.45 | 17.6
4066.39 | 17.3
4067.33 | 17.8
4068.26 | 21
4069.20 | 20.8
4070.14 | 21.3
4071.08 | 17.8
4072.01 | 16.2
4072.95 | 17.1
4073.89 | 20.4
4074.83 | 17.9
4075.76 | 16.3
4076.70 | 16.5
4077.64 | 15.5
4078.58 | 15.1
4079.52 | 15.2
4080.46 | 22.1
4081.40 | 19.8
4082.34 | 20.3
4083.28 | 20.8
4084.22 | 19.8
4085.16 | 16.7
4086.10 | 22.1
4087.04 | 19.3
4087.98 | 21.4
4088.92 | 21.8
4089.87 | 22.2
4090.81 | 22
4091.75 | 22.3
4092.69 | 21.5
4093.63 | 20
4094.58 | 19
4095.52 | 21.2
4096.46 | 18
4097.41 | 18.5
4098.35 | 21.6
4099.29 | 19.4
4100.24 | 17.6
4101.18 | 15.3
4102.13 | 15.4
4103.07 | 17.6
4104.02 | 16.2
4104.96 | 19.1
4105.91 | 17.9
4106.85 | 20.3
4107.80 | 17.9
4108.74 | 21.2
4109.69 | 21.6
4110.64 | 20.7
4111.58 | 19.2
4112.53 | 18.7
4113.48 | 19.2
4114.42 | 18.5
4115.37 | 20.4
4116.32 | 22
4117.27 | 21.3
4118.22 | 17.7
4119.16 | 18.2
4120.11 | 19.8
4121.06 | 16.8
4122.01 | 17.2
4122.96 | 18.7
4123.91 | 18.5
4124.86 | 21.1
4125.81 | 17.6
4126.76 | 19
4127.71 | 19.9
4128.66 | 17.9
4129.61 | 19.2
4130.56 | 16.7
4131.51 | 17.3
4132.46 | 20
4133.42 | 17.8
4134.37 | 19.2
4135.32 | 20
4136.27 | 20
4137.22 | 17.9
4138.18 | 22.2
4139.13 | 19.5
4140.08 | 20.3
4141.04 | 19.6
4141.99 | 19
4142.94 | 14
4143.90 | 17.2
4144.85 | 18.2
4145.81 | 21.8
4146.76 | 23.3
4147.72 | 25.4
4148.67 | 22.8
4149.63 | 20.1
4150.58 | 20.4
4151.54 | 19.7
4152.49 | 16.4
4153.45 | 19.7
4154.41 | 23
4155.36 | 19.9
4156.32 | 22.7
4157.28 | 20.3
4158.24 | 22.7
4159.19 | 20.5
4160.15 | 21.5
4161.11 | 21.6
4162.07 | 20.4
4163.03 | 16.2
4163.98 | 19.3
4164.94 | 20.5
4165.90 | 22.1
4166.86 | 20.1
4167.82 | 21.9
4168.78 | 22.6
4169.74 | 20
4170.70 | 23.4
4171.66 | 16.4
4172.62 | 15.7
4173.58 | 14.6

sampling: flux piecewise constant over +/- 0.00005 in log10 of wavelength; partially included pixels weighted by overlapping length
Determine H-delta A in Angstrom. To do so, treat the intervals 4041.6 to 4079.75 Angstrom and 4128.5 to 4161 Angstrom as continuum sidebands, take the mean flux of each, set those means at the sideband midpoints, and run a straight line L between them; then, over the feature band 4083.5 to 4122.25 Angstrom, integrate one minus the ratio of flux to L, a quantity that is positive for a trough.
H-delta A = -1.0 Angstrom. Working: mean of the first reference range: 18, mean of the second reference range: 19.9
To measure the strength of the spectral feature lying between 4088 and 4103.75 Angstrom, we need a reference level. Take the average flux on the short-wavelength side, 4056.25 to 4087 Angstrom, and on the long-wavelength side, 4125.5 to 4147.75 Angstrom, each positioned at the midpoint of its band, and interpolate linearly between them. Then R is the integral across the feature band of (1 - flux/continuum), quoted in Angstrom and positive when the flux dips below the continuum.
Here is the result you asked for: -0.7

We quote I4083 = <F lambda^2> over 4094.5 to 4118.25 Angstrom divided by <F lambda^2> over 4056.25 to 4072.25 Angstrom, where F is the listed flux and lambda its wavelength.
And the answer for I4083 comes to 1.05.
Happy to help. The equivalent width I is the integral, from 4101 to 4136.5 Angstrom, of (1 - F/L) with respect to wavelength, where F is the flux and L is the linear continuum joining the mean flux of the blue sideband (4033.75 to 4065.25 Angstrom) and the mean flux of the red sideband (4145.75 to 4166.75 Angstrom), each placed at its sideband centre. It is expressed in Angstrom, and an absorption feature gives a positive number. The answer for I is 2.1 Angstrom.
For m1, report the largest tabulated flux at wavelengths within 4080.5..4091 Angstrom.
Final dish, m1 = 22.2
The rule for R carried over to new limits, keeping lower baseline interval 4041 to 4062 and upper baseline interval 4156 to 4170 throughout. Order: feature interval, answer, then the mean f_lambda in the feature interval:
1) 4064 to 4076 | 0.08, 18.6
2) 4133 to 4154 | 0.64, 19.8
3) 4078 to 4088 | -0.08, 19.2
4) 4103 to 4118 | 0.11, 19.5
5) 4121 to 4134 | 1.01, 18.5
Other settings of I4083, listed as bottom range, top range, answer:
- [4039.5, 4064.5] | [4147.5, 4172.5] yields 1.19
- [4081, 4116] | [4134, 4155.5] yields 1.04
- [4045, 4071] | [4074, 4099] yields 1.08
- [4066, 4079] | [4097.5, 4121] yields 1.08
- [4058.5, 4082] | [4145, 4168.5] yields 1.19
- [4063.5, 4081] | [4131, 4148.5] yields 1.13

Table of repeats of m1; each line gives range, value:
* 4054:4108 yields 22.3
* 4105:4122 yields 22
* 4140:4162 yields 25.4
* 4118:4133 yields 21.1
